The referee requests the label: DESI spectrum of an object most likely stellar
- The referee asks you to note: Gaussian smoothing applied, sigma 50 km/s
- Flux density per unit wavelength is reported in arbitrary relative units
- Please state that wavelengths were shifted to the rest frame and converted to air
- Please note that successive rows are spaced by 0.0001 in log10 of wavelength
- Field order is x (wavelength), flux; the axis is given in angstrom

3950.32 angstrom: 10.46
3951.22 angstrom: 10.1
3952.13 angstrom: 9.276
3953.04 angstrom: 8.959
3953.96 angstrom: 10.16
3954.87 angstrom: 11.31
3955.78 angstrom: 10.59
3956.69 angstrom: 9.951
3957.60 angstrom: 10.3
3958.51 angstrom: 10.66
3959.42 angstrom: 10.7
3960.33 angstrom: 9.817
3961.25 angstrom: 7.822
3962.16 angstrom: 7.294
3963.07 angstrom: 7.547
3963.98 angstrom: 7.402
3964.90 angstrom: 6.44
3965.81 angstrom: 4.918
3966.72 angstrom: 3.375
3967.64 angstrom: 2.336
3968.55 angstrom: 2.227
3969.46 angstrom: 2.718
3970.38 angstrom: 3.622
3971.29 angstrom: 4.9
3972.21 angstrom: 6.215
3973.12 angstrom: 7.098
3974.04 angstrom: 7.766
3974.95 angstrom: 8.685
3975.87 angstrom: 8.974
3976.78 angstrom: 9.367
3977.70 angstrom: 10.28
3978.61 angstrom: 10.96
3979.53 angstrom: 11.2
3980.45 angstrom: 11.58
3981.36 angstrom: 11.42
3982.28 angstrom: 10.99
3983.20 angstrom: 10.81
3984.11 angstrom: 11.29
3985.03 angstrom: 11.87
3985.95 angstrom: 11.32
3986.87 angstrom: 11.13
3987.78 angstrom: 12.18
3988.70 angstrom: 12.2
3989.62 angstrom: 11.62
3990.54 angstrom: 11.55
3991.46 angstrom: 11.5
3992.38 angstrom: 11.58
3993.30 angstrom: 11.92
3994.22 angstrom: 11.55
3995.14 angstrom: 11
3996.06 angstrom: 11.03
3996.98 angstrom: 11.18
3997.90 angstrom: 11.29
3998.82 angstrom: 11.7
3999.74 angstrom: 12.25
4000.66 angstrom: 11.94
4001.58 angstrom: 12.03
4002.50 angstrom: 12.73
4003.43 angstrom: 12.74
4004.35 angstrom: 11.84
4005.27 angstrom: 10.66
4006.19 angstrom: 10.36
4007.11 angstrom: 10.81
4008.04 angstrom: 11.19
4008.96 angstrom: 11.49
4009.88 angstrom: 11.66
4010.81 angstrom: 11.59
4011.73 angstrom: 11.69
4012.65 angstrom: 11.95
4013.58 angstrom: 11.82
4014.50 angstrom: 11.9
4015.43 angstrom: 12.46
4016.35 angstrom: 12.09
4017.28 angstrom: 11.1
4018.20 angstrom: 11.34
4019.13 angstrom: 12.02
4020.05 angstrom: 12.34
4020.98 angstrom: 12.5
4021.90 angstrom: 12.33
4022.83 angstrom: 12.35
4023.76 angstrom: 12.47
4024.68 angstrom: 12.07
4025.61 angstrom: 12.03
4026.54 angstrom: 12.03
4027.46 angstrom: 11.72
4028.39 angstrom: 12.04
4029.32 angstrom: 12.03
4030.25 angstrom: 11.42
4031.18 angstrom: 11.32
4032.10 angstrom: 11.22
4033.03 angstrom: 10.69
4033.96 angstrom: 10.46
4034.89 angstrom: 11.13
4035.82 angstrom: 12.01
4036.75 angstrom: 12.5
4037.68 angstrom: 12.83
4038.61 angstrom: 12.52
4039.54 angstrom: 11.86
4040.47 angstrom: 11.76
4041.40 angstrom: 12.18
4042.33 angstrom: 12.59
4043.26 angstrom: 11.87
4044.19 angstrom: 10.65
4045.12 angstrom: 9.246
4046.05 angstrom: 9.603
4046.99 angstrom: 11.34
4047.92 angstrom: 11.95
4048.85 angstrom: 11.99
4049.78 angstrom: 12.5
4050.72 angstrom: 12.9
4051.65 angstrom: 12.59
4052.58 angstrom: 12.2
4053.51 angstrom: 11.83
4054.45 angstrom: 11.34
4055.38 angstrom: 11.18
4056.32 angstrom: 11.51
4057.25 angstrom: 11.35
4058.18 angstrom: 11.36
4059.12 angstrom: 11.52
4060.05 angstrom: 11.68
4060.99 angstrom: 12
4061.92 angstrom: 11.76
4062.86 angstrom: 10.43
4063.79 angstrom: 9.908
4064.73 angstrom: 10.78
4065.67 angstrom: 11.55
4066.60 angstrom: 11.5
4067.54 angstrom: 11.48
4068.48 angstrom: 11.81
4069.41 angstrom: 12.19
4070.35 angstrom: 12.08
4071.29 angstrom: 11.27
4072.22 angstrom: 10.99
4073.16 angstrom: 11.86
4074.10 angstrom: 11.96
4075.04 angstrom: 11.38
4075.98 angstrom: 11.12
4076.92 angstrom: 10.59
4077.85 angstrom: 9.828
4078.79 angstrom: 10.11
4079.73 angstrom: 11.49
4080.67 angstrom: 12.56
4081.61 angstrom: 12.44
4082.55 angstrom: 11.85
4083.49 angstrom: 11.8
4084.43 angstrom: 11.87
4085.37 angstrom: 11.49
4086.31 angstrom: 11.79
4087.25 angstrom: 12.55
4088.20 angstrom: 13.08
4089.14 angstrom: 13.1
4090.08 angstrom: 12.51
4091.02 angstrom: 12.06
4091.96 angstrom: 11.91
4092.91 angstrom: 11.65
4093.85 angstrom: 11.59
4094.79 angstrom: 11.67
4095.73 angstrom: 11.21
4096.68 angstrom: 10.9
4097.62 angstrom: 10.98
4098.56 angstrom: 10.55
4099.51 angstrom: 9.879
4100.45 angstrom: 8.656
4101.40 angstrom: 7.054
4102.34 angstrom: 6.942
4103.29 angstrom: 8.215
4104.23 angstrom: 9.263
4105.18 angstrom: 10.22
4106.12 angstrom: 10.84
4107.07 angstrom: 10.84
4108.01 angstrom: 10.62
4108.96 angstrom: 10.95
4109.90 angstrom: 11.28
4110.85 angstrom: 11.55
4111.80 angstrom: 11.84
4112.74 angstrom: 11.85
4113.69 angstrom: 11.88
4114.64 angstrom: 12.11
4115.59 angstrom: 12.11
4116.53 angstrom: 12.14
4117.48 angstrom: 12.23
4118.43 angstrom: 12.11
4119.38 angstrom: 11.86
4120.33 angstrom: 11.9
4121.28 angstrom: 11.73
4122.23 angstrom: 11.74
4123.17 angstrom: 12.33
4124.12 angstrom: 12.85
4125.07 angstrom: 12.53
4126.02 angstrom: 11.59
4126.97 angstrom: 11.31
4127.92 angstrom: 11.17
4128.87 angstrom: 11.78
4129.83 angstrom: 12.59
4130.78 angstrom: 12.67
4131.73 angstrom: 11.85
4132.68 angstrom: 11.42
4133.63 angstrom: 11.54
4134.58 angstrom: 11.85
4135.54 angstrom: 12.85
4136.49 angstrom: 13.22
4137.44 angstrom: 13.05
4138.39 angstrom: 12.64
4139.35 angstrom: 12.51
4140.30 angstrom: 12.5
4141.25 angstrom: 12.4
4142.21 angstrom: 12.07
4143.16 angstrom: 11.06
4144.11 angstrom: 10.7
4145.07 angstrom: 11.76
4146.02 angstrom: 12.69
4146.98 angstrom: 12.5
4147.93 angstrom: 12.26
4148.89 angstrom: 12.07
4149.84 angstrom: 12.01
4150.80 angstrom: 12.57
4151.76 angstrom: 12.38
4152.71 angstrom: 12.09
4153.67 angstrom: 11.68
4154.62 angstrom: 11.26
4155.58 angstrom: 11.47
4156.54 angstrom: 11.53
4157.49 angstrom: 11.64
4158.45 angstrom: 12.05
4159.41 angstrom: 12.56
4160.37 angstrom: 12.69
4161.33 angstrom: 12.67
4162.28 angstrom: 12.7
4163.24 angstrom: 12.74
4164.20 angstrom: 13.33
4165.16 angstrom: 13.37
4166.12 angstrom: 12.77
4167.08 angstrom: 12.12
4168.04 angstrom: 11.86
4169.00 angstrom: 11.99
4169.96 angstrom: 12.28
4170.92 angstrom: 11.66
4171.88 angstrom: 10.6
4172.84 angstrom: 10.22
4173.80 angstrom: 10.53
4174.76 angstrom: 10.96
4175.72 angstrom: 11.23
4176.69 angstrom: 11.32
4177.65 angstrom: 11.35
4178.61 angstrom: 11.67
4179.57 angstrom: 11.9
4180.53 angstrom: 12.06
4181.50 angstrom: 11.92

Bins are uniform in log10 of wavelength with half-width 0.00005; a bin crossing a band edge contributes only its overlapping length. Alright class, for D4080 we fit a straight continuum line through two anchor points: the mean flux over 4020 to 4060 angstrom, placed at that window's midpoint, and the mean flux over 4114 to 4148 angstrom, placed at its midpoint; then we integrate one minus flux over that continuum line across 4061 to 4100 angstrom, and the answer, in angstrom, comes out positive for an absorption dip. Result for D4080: 1.3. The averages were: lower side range 11.7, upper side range 12.1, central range 11.5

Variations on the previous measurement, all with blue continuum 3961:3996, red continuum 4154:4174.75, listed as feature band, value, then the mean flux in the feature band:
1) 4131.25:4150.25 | -0.9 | 12.2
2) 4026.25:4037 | -1.9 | 11.5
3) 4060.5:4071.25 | -1.1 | 11.4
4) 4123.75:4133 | -0.5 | 12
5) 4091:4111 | 1.1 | 10.3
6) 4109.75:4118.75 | -0.6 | 11.9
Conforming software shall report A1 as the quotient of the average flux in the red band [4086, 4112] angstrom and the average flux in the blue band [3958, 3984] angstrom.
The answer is 1.39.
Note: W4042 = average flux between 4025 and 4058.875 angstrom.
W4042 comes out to 11.7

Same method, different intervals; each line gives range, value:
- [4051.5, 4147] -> 11.5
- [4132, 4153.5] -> 12.2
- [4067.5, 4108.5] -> 11.1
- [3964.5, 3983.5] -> 7.4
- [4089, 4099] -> 11.6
